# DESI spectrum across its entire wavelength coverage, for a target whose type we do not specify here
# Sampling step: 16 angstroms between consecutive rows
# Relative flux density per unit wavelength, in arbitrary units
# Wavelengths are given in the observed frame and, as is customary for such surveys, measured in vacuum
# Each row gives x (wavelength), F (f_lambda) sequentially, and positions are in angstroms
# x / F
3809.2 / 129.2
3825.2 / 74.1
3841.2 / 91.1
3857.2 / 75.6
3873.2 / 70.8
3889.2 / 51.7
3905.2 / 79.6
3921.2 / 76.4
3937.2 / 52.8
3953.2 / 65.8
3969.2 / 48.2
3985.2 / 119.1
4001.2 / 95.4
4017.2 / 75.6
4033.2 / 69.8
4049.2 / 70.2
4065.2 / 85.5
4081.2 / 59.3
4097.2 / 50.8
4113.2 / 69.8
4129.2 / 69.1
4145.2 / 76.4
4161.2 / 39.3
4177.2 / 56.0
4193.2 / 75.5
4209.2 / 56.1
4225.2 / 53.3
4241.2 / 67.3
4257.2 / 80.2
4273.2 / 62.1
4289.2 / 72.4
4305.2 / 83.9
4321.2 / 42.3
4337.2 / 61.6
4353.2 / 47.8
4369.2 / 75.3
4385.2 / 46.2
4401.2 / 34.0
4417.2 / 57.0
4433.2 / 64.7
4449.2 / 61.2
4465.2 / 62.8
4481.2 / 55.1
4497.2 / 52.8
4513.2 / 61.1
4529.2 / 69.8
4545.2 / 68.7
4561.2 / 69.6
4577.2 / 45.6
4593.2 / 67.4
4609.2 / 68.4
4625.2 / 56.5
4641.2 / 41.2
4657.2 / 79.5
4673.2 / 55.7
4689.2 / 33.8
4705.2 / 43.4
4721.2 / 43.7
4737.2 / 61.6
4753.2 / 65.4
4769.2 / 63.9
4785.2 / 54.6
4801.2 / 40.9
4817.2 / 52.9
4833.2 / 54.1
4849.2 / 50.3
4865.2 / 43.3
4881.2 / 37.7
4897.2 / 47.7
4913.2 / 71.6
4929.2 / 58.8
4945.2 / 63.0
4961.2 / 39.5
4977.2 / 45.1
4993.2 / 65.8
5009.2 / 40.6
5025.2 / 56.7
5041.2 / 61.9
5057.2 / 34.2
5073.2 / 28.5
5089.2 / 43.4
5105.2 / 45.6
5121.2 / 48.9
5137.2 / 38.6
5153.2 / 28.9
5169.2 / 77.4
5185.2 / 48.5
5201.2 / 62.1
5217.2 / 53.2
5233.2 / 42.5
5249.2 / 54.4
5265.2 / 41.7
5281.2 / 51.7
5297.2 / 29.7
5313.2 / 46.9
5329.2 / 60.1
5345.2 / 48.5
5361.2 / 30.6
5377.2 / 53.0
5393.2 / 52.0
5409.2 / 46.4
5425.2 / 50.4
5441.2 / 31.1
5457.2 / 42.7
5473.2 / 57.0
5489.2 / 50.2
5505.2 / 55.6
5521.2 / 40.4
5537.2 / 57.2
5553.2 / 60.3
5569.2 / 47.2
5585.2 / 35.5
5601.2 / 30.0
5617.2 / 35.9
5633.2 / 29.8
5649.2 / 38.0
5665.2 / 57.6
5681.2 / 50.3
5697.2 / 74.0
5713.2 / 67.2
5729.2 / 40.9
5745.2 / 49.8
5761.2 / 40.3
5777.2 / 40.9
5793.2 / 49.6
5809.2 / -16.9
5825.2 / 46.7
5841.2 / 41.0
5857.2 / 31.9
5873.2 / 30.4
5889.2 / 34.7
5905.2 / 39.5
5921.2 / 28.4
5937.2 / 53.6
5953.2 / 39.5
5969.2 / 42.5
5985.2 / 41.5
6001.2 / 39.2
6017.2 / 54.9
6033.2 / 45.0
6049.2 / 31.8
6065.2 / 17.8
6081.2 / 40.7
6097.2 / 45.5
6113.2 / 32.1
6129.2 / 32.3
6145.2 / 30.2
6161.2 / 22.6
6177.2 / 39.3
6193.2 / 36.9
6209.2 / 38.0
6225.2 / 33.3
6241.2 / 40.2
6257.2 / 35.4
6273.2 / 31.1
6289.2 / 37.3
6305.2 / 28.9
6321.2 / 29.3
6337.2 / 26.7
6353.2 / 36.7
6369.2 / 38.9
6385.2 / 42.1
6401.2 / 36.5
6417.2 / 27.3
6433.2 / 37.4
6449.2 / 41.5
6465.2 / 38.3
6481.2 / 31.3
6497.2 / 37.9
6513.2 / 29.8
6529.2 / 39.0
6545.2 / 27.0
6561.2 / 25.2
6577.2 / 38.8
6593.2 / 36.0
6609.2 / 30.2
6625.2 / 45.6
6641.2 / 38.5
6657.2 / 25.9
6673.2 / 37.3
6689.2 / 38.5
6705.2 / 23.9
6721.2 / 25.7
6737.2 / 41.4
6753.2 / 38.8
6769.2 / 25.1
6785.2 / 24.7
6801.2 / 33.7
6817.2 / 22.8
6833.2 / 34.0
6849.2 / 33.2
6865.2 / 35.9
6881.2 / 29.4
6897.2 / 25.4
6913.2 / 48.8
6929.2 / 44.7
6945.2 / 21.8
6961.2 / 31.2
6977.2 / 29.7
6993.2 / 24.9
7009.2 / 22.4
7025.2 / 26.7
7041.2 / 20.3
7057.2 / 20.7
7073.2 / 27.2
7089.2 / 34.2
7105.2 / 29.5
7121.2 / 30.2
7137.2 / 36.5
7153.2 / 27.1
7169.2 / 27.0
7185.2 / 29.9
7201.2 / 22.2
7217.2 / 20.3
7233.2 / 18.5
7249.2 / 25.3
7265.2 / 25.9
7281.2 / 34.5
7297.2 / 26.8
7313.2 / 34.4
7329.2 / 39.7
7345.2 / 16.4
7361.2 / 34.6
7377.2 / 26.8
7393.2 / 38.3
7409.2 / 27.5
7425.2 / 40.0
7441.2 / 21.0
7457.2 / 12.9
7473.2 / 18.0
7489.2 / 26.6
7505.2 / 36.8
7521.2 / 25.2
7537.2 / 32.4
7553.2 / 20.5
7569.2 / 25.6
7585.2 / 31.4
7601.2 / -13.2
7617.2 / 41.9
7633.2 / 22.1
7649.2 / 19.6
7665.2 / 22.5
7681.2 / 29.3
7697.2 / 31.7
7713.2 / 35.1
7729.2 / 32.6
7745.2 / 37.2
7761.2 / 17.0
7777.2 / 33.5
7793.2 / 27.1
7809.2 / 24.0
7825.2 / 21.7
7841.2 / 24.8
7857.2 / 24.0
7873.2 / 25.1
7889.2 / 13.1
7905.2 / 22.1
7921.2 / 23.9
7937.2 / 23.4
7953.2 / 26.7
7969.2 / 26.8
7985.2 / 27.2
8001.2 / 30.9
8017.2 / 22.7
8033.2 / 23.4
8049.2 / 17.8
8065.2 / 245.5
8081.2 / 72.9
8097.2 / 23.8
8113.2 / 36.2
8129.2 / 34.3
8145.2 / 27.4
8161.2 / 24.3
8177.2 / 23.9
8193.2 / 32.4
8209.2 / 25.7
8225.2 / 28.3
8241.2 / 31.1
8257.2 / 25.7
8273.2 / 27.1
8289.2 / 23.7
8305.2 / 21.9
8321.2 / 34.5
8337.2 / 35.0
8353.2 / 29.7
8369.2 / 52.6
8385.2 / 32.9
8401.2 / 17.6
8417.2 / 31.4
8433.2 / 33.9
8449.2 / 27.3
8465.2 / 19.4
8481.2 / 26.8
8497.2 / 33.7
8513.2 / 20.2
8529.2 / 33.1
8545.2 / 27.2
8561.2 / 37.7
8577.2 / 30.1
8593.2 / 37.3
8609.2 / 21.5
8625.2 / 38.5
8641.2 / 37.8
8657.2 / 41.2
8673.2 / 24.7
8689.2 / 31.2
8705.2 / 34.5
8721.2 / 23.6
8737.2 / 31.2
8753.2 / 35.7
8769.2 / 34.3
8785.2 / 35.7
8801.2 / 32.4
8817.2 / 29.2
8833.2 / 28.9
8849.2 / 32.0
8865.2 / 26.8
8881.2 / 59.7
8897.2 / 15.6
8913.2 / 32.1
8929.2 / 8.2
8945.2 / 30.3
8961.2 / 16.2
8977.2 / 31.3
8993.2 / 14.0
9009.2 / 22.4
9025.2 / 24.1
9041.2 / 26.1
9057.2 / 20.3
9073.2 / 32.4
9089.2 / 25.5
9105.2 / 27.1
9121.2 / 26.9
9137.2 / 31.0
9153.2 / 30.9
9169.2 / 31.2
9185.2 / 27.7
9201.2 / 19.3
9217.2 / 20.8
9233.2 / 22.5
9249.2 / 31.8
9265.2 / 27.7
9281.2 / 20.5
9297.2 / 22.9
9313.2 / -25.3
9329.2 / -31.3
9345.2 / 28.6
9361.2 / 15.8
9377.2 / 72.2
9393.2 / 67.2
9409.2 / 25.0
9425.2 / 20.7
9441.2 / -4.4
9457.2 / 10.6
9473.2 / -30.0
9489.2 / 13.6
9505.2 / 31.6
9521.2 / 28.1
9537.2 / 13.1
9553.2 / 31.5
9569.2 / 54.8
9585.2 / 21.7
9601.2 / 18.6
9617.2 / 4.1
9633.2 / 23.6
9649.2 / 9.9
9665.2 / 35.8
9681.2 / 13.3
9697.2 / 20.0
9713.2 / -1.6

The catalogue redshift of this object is 1.16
